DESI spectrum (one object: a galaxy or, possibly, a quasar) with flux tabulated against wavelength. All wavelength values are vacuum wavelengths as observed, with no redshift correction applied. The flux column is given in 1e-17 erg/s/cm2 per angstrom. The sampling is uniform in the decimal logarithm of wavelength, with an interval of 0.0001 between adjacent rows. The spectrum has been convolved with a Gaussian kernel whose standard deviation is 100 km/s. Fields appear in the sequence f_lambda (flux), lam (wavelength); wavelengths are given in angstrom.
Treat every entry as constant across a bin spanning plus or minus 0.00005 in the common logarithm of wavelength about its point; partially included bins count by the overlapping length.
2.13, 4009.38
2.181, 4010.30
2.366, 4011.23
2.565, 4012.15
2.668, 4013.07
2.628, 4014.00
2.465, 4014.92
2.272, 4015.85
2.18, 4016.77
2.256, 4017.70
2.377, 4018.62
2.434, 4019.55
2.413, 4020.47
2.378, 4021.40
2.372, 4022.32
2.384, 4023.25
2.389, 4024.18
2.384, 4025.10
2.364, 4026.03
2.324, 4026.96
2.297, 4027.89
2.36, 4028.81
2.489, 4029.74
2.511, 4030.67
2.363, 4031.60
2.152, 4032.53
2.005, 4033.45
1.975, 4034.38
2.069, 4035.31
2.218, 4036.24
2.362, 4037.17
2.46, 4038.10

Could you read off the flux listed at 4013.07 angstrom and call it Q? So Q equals 2.668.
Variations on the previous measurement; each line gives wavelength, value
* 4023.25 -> 2.384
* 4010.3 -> 2.181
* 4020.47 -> 2.413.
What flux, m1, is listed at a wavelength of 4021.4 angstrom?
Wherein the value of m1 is 2.378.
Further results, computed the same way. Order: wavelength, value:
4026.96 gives 2.324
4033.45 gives 2.005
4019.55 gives 2.434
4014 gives 2.628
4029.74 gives 2.489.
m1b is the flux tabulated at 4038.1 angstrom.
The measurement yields 2.46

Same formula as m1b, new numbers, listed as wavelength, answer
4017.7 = 2.256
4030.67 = 2.511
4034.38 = 1.975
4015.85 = 2.272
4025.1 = 2.384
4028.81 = 2.36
